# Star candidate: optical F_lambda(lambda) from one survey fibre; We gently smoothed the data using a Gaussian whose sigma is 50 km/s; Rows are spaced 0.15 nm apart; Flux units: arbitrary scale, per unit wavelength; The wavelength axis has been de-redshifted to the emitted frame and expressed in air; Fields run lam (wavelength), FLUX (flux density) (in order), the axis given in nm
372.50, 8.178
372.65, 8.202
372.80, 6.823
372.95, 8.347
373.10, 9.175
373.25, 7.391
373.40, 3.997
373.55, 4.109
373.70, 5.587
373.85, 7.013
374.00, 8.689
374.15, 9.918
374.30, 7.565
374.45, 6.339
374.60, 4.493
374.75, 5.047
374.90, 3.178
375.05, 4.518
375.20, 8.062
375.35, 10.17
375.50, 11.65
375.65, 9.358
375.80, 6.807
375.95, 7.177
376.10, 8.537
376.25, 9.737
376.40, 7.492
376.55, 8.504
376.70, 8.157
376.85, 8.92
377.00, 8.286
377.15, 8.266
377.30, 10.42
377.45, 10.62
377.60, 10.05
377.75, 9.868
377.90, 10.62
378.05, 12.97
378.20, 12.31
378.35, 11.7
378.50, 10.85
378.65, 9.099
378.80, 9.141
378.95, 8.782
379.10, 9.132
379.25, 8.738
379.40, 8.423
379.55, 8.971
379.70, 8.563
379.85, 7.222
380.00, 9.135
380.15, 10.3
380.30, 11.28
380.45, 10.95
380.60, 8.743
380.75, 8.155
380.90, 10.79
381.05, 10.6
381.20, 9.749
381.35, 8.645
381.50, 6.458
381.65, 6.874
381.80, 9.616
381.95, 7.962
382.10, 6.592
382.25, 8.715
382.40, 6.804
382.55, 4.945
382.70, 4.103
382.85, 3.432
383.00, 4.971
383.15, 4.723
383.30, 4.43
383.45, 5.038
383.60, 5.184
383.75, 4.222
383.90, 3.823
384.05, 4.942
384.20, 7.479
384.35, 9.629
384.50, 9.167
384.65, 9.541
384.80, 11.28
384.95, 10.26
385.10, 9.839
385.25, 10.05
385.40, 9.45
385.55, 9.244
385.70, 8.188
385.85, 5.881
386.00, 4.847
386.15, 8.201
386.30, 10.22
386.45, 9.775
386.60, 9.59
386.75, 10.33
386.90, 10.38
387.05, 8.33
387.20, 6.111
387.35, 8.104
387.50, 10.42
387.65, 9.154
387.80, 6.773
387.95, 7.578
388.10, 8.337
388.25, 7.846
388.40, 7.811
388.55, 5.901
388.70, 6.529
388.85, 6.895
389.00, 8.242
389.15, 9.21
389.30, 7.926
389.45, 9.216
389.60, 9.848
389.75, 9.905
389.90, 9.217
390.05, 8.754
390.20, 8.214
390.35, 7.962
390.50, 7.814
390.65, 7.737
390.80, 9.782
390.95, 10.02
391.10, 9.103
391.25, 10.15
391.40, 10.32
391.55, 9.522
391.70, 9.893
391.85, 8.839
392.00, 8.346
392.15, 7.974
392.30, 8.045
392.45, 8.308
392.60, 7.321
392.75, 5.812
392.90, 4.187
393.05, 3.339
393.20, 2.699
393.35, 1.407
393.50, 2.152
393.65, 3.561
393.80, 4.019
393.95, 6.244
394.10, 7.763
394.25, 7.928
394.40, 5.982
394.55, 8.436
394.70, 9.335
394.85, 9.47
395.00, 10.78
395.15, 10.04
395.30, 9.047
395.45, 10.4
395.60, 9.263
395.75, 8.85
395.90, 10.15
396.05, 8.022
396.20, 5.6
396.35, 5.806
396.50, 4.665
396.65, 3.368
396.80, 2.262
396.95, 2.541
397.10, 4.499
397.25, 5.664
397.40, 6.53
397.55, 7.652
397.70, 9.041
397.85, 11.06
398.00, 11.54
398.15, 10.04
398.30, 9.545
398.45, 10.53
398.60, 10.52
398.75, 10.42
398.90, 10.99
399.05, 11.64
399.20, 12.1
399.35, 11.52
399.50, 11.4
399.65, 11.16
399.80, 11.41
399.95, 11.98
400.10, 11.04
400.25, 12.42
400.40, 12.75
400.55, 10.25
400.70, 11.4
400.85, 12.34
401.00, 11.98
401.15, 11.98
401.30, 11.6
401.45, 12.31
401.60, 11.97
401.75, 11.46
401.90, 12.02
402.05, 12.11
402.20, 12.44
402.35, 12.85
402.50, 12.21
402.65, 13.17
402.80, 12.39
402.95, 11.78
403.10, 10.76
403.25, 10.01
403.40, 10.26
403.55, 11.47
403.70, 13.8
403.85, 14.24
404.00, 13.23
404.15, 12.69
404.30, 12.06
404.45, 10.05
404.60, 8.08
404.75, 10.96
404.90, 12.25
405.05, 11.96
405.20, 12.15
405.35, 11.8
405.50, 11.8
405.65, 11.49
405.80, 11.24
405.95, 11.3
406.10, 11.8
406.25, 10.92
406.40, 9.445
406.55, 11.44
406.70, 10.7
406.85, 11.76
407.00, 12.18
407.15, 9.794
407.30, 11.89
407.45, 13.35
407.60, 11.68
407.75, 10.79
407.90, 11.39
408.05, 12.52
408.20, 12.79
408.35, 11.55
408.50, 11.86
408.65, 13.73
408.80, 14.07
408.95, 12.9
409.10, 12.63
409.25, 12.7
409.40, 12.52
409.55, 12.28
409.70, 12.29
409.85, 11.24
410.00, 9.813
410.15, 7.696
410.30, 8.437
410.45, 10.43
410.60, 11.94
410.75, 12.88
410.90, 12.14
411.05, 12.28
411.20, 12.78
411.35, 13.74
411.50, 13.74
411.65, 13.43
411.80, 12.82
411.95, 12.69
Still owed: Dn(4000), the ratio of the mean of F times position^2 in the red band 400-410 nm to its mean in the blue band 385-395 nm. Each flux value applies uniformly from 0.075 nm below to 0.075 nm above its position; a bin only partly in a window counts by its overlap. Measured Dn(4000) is 1.62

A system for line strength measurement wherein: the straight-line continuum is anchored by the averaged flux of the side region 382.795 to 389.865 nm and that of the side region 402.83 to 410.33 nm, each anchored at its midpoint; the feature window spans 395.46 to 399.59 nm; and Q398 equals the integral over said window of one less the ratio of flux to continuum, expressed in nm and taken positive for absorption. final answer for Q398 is 0.66 nm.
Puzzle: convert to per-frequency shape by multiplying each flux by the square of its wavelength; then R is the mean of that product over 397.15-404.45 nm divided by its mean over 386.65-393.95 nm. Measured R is 1.55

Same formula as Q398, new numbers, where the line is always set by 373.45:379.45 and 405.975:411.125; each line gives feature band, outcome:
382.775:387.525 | 0.85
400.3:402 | -0.14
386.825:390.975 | 0.59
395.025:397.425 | 0.84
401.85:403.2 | -0.14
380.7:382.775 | 0.26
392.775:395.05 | 0.99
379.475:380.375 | -0.04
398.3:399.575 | -0.04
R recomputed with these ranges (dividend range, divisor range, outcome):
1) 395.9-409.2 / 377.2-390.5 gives 1.42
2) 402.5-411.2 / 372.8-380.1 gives 1.62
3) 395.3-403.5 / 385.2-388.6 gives 1.28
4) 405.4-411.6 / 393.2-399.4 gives 1.61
